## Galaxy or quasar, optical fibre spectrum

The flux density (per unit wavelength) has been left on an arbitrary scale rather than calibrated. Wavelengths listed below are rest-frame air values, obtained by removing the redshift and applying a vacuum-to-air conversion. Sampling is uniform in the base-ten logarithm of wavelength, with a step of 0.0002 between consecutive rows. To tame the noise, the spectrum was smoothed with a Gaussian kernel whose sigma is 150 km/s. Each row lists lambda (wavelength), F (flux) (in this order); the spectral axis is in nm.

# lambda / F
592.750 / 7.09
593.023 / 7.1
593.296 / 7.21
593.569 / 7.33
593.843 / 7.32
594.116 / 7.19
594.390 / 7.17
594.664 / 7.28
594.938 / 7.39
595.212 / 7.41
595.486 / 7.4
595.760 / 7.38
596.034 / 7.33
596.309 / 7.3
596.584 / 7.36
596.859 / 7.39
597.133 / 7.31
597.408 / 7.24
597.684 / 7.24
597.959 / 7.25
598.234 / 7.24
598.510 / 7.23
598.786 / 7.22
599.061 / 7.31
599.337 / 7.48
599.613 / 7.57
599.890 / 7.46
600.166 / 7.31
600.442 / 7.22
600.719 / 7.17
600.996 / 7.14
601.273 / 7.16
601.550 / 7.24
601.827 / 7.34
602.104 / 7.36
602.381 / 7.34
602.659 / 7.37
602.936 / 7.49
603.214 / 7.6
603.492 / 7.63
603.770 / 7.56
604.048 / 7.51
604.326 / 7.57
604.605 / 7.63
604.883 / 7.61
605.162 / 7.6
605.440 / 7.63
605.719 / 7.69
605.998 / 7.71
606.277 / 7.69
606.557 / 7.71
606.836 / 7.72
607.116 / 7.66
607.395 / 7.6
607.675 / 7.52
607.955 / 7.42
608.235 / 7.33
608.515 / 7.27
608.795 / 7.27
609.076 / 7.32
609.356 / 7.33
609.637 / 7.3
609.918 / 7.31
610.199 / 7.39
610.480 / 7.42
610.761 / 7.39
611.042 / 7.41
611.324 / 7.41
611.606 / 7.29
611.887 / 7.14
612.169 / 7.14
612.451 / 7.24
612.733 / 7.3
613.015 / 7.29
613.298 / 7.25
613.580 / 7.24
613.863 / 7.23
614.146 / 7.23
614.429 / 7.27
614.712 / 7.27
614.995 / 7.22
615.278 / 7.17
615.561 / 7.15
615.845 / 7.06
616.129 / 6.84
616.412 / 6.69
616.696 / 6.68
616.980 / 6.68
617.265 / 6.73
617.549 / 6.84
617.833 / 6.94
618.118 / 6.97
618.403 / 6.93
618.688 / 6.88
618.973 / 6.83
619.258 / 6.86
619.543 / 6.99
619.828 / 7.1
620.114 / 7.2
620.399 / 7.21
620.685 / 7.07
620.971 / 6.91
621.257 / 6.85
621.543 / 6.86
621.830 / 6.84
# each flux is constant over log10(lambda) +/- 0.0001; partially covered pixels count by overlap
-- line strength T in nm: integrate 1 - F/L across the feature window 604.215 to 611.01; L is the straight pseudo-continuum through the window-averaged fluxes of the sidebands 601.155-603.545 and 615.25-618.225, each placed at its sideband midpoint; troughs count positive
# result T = -0.28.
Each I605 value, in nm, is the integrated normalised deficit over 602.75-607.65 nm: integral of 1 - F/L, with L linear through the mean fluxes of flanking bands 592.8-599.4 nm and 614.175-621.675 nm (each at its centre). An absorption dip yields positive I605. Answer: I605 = -0.32 nm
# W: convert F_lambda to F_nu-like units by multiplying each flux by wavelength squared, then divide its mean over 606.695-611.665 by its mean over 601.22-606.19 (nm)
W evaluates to 1.0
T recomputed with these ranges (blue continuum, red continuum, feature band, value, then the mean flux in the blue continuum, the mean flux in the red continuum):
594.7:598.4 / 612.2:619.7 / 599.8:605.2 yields -0.133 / 7.32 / 7.03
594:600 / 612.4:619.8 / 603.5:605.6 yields -0.112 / 7.32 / 7.03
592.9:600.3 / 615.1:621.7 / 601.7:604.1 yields -0.088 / 7.31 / 6.93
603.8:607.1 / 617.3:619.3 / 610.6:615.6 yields -0.049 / 7.64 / 6.89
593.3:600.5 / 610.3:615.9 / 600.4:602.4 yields 0.017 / 7.32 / 7.26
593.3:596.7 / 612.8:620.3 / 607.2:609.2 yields -0.073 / 7.32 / 7.02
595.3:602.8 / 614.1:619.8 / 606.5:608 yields -0.097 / 7.31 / 6.96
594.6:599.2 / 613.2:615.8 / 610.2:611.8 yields -0.031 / 7.31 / 7.22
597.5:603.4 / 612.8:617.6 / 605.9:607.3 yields -0.094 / 7.32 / 7.06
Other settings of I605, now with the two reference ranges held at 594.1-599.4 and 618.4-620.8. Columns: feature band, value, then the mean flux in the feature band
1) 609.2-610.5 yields -0.037 nm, 7.34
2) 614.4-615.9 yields -0.026 nm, 7.19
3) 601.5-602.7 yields -0.016 nm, 7.33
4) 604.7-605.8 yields -0.066 nm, 7.63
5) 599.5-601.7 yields -0.007 nm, 7.28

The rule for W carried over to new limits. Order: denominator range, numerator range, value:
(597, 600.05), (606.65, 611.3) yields 1.05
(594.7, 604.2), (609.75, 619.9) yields 1.02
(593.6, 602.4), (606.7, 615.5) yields 1.05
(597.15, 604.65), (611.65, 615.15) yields 1.02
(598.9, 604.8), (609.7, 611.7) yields 1.02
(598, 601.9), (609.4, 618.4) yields 1.03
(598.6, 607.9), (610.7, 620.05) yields 0.98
